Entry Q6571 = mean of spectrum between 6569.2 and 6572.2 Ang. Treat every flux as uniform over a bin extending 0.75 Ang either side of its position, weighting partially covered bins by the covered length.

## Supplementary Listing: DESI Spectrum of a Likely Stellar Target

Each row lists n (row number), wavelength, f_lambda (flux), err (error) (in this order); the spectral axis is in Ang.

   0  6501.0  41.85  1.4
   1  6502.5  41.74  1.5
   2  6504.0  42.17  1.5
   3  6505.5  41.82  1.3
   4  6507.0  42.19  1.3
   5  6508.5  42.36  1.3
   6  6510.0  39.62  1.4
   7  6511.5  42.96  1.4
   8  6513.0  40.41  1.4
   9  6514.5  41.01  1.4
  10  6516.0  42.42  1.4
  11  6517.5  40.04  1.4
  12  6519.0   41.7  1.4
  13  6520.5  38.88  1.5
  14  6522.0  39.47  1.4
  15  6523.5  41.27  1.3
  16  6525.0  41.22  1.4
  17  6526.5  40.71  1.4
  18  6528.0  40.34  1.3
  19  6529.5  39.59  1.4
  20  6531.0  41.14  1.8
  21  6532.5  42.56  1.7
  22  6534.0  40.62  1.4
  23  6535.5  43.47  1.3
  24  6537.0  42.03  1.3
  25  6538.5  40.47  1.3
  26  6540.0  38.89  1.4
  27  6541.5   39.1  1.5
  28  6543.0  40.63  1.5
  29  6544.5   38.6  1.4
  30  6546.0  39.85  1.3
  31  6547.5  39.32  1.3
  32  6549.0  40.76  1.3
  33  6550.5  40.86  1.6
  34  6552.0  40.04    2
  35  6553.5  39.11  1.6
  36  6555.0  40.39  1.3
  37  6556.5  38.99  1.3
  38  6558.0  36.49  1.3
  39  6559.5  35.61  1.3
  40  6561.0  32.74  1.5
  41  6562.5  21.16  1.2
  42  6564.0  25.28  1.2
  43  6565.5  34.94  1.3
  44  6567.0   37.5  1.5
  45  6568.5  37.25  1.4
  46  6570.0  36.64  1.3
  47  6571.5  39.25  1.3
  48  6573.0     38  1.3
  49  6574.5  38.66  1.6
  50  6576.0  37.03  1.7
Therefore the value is 37.9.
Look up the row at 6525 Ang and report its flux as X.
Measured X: 41.22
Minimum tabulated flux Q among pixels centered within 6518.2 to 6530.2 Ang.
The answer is 38.88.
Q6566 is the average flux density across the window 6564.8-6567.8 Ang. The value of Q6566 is 36.3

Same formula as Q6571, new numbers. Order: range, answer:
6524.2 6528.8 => 40.7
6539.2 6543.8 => 39.5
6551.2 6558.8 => 39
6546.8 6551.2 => 40.3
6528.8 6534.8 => 41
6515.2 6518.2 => 41.2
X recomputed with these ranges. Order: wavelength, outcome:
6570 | 36.64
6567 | 37.5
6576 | 37.03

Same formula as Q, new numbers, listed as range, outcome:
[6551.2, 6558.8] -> 36.49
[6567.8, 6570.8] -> 36.64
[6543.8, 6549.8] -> 38.6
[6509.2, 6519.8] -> 39.62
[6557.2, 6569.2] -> 21.16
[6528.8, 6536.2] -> 39.59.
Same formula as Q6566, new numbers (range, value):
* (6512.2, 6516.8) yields 41.3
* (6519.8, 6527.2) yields 40.3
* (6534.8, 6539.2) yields 42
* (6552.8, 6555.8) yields 39.7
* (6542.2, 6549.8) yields 39.8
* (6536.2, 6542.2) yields 40.2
